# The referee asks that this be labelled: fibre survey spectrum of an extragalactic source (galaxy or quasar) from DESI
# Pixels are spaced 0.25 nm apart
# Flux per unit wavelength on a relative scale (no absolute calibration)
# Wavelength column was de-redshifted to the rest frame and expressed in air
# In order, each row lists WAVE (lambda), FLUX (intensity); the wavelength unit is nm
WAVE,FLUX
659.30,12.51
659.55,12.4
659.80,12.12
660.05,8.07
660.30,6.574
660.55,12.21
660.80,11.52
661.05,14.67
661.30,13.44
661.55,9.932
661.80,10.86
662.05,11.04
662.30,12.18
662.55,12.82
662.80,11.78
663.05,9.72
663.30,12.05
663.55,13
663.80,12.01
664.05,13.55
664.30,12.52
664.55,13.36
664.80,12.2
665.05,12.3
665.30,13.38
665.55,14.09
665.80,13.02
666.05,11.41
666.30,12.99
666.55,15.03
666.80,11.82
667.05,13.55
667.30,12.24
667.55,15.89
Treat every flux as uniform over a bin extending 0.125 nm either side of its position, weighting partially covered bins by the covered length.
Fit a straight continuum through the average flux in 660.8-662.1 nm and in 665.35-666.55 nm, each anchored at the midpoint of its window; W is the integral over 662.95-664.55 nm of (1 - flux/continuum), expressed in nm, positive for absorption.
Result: 0.04 nm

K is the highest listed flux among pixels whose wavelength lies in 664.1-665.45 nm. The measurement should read 13.38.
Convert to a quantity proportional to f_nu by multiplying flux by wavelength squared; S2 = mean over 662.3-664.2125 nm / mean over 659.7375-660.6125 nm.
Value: 1.30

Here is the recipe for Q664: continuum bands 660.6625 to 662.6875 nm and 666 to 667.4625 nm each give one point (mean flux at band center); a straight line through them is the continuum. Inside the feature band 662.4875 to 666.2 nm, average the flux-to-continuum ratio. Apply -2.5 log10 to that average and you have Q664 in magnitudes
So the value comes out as 0.01 mag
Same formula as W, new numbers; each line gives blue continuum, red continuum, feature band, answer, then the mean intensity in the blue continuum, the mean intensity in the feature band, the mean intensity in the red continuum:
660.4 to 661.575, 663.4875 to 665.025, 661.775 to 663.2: 0.13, 12.4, 11.4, 12.7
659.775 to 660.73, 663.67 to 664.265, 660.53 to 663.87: -0.23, 9.6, 11.9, 12.7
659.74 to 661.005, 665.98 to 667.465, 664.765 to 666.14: -0.04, 10.3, 12.8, 13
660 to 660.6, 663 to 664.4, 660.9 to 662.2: -0.27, 8.65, 12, 12.3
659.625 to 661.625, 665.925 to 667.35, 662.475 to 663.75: 0.00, 11.1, 11.8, 12.9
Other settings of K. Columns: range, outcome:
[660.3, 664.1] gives 14.67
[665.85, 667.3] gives 15.03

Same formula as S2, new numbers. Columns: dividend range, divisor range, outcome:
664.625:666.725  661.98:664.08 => 1.10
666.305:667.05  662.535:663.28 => 1.19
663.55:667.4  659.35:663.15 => 1.15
